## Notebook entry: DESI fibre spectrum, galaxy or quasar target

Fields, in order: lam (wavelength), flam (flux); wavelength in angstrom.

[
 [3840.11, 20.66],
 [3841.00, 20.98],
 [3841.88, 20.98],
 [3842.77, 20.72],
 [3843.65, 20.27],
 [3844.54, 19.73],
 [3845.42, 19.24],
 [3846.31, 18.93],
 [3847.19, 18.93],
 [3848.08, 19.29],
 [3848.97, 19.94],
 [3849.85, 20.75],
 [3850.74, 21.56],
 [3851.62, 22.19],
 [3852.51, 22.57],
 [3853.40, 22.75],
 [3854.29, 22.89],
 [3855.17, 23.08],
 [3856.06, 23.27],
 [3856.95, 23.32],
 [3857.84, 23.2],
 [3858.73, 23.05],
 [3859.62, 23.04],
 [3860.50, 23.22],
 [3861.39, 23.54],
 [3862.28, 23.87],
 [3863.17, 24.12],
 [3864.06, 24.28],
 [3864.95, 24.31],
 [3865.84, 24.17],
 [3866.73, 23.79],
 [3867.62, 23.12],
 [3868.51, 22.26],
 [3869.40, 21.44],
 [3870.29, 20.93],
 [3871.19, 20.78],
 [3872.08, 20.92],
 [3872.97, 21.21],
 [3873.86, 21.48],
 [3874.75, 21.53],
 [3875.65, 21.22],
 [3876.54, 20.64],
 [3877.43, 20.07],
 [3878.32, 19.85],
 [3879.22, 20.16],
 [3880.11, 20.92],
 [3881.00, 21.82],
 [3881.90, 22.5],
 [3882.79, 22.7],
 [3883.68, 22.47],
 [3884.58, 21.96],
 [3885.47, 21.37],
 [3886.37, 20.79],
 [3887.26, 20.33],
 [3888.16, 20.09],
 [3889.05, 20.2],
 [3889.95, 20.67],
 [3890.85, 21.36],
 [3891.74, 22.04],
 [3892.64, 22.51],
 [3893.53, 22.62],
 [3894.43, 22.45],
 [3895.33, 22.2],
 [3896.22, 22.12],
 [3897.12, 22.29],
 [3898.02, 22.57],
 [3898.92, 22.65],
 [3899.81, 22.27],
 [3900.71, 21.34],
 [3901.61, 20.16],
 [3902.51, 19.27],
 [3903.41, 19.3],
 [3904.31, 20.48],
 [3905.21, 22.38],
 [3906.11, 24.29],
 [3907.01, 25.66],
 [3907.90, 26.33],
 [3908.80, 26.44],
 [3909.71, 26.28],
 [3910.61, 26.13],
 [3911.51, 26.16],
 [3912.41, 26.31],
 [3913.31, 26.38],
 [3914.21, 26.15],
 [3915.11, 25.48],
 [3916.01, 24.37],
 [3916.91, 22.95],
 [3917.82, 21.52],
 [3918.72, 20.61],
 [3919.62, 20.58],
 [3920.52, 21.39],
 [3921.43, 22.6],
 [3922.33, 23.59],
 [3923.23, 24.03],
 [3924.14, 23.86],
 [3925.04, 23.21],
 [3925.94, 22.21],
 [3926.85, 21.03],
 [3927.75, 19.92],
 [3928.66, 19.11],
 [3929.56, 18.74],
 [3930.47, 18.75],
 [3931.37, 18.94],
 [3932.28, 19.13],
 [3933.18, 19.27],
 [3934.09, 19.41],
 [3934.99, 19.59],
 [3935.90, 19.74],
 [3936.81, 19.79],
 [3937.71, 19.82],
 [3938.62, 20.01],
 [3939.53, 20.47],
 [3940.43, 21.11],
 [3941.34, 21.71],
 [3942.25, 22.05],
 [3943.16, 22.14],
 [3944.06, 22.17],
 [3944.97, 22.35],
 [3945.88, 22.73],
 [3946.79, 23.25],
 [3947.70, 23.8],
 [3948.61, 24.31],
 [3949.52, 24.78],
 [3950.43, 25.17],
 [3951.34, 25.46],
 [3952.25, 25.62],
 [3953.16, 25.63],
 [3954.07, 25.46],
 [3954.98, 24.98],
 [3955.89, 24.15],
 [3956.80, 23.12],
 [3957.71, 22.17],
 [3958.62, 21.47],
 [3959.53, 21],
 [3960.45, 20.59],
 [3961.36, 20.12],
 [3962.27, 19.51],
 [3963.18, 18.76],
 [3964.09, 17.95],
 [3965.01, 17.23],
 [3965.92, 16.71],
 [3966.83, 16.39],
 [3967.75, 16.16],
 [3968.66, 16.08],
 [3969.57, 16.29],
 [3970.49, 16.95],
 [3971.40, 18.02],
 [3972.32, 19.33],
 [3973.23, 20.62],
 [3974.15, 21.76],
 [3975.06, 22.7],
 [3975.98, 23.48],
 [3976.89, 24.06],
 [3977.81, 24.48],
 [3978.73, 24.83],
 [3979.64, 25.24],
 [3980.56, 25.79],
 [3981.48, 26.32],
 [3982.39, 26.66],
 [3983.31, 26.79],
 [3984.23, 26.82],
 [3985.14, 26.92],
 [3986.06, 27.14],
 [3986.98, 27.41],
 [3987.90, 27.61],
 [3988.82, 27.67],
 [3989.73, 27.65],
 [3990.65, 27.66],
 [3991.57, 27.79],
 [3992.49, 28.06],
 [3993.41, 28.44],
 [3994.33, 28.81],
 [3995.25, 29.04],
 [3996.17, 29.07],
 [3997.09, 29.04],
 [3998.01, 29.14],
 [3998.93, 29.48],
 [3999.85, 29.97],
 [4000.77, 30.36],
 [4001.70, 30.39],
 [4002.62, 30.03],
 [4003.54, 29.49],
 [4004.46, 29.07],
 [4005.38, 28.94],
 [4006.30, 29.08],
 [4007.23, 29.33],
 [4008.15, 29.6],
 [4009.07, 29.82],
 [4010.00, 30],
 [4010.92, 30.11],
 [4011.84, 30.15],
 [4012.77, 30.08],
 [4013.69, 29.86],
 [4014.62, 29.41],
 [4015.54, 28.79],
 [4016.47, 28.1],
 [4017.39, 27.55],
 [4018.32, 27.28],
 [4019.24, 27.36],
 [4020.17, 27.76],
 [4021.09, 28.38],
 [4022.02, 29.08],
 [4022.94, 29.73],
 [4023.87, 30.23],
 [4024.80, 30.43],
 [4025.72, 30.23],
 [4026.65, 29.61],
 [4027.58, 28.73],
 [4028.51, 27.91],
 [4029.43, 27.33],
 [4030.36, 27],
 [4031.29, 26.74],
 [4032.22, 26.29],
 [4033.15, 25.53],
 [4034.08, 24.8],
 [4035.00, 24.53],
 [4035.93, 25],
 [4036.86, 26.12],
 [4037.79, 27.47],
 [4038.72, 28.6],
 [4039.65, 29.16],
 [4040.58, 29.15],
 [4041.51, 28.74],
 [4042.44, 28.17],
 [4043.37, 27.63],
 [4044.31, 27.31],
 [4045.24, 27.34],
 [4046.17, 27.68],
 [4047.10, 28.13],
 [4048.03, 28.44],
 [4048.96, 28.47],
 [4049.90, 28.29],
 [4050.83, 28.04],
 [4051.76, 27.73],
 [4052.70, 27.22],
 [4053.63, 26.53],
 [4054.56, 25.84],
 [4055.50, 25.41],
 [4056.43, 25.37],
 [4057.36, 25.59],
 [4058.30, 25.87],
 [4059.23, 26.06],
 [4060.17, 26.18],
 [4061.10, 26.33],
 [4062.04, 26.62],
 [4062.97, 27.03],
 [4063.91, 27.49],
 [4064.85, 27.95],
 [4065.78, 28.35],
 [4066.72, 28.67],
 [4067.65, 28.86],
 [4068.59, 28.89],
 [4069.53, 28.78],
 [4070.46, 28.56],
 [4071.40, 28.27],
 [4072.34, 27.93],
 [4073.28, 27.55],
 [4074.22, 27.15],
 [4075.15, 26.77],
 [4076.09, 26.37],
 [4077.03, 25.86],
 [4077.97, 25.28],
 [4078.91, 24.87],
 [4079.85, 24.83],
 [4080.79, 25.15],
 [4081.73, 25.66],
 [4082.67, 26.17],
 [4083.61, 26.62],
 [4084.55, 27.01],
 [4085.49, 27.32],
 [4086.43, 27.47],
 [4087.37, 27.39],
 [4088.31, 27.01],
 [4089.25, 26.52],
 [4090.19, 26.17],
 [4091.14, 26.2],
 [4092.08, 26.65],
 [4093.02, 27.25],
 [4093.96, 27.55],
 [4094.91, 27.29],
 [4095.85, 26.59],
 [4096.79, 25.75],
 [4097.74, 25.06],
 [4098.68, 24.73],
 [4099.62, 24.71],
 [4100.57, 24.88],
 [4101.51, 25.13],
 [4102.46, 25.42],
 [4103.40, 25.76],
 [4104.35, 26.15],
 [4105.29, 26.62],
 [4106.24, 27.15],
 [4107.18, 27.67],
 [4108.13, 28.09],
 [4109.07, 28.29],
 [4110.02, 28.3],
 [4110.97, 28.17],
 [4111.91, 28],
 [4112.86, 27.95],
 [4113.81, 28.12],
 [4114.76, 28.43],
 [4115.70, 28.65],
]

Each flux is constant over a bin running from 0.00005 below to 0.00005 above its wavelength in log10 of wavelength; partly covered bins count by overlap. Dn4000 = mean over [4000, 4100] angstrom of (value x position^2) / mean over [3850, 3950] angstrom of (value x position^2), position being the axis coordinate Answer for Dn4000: 1.34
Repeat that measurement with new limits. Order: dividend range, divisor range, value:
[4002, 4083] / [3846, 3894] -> 1.38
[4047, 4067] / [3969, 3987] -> 1.20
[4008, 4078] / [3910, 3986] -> 1.32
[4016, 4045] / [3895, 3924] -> 1.27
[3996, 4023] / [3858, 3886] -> 1.41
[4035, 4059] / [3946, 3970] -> 1.33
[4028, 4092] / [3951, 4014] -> 1.11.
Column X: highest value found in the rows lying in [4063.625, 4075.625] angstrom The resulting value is 28.89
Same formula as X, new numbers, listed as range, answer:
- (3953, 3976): 25.63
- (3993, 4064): 30.43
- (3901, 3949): 26.44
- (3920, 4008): 30.39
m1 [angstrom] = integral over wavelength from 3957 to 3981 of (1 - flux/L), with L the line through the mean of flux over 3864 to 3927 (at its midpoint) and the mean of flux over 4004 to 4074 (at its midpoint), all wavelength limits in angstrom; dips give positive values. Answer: 4.7 angstrom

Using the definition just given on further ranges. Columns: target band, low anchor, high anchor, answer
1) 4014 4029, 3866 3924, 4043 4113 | -1.9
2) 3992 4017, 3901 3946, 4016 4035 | -2.5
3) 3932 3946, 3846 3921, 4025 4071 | 2.0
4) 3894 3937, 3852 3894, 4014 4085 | 1.9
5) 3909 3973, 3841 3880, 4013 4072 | 7.2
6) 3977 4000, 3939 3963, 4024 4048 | -2.3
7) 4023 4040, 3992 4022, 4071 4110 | 0.5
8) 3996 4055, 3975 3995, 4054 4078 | -3.4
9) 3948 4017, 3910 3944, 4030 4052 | -1.9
